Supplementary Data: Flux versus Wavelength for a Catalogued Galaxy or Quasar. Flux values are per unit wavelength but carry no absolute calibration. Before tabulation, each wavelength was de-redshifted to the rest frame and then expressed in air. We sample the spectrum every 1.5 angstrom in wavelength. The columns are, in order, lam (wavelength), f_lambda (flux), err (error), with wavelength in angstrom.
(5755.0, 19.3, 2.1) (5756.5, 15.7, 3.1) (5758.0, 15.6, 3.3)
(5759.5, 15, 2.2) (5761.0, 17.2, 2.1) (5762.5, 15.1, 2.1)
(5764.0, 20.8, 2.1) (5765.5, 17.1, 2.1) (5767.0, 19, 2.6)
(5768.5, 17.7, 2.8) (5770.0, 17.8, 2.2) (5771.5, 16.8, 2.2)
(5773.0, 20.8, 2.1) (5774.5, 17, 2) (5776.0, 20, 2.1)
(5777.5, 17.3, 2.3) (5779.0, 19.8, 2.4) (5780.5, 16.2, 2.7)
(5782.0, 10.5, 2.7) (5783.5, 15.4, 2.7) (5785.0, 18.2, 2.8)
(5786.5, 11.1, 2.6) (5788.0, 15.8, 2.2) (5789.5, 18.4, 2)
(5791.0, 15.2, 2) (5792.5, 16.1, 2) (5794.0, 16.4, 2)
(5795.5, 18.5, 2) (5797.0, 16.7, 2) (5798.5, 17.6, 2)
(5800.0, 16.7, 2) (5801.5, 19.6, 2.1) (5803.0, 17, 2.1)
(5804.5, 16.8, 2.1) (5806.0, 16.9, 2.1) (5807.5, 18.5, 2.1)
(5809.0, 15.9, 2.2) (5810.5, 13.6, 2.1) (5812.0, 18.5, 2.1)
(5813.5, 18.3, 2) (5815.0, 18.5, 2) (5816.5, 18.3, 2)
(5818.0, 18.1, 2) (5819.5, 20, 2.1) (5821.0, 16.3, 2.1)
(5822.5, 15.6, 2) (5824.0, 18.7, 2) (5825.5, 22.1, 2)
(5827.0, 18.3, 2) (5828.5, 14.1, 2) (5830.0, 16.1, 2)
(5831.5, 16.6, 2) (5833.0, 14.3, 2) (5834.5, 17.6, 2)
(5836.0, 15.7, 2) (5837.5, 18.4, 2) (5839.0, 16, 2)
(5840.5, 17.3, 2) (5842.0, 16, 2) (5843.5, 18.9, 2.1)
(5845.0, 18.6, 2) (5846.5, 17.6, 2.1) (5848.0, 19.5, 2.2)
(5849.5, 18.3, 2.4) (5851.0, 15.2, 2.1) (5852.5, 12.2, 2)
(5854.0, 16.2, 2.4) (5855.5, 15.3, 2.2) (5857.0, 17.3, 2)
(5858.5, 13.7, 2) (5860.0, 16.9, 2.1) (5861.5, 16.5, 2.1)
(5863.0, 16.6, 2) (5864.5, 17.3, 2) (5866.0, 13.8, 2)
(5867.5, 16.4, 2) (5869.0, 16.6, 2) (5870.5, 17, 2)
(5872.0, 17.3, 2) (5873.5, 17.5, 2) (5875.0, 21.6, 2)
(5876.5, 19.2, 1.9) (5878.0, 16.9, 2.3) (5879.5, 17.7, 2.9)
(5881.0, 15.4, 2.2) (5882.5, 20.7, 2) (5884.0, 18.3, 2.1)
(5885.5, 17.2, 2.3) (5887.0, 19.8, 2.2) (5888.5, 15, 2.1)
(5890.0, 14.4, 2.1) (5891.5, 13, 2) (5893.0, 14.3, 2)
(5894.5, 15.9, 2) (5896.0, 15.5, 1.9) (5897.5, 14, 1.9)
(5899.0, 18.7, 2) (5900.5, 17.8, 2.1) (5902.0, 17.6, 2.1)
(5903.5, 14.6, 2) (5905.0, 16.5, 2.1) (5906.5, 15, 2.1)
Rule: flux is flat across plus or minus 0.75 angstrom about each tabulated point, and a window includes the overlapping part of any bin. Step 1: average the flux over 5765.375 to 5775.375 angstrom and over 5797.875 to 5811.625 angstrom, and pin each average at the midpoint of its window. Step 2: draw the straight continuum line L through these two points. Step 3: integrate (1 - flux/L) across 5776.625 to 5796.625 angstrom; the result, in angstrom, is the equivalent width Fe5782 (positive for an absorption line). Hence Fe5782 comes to 1.7 angstrom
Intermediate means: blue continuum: 18.1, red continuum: 17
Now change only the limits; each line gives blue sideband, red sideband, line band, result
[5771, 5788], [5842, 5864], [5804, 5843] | -1.35 angstrom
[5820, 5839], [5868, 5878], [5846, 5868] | 1.85 angstrom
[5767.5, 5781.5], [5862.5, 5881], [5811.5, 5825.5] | -0.44 angstrom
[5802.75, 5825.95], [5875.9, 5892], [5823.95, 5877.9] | 1.30 angstrom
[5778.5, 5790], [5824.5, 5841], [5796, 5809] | -1.08 angstrom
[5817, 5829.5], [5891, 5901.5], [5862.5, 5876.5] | -0.64 angstrom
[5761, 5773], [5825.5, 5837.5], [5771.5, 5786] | 0.47 angstrom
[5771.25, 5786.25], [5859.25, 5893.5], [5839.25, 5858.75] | 0.33 angstrom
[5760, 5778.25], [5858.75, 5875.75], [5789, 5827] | 0.09 angstrom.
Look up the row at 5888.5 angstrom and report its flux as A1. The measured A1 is 15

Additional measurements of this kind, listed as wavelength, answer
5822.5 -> 15.6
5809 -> 15.9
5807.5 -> 18.5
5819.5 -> 20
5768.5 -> 17.7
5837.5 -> 18.4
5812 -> 18.5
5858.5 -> 13.7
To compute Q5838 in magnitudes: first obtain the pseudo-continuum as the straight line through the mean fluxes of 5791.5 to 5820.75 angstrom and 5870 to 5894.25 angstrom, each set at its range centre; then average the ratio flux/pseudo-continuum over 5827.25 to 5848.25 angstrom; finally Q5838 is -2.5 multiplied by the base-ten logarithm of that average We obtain 0.03 mag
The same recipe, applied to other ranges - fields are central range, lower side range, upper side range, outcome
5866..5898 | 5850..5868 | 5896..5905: -0.05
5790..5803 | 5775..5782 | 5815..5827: 0.05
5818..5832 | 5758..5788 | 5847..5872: -0.07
